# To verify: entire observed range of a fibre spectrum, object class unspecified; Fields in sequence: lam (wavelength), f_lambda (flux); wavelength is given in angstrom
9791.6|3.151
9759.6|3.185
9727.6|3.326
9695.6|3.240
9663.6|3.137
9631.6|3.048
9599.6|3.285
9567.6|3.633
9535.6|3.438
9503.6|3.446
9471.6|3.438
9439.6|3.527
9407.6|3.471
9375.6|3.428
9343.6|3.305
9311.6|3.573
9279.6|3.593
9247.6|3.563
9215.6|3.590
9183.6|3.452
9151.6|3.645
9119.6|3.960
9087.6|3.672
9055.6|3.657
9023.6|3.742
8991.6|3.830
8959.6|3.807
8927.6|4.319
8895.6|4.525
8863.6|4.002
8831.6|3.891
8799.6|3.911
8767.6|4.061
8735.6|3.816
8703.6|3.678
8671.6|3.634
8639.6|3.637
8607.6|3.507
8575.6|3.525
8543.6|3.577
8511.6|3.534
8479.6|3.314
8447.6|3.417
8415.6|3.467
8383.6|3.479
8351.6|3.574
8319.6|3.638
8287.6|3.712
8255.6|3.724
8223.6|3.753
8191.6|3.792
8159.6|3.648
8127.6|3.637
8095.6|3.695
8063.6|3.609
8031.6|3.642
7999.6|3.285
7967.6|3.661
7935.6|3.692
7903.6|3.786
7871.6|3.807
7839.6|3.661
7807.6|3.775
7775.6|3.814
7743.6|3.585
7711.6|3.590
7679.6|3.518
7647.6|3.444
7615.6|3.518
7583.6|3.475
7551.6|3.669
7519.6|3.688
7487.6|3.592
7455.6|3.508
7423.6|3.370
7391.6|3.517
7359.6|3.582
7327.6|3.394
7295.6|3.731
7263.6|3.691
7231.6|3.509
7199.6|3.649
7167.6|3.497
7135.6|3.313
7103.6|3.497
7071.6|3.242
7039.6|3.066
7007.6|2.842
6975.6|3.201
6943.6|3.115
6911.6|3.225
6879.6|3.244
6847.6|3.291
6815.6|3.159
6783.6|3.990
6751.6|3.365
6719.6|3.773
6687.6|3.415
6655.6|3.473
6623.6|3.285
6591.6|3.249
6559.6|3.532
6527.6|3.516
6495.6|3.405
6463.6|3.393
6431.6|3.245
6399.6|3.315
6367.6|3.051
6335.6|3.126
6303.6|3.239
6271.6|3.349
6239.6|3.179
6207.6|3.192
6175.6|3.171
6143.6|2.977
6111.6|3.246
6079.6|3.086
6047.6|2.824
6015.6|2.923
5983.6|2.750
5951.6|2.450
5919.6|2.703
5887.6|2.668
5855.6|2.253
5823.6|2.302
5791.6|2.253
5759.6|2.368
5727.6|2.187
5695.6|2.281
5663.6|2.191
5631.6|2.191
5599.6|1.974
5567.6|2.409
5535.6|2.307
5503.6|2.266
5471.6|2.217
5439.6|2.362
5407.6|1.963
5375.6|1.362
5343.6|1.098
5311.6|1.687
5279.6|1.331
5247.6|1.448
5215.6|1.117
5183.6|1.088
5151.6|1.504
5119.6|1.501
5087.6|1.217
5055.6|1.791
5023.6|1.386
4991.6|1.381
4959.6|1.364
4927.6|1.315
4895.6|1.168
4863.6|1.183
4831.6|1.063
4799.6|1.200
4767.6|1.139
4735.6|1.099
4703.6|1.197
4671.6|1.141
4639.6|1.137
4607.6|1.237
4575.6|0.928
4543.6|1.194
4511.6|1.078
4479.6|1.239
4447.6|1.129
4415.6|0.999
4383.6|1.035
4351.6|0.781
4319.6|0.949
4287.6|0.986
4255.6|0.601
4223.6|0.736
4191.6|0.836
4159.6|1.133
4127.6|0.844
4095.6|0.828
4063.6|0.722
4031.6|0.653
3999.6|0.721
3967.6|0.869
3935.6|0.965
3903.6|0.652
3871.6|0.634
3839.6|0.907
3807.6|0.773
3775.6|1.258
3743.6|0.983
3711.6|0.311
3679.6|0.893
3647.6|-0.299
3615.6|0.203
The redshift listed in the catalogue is 0.36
